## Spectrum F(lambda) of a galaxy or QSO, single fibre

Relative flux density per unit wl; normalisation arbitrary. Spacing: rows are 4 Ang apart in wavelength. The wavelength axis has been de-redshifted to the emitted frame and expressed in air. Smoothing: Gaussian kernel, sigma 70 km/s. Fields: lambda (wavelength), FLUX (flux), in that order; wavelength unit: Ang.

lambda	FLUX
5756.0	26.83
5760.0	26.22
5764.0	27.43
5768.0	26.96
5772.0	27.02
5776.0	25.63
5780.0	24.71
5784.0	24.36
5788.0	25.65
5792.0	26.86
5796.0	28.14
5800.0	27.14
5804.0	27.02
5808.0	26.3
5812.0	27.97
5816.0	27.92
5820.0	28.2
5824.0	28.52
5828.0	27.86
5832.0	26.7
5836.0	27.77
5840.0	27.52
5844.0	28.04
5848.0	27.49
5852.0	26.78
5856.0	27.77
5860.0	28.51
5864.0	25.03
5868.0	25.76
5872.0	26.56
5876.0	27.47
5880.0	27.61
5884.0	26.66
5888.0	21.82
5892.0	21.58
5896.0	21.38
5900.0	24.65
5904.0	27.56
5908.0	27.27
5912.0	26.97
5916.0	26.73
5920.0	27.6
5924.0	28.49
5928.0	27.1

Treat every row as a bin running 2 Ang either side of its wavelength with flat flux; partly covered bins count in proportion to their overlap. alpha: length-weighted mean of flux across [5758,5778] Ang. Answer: 26.7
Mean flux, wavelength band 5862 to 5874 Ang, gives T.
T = 25.8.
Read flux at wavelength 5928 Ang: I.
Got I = 27.1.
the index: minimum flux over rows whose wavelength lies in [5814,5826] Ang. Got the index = 27.92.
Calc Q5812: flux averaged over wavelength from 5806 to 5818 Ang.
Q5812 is 27.4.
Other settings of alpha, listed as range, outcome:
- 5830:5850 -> 27.5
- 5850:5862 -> 27.7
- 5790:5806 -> 27.3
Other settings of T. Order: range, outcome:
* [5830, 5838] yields 27.2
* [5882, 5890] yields 24.2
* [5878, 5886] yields 27.1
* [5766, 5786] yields 25.7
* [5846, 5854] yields 27.1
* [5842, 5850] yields 27.8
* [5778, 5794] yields 25.4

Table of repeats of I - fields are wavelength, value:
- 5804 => 27.02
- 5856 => 27.77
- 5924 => 28.49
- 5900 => 24.65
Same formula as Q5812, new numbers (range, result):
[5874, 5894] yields 25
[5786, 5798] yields 26.9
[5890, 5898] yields 21.5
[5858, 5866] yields 26.8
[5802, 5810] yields 26.7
